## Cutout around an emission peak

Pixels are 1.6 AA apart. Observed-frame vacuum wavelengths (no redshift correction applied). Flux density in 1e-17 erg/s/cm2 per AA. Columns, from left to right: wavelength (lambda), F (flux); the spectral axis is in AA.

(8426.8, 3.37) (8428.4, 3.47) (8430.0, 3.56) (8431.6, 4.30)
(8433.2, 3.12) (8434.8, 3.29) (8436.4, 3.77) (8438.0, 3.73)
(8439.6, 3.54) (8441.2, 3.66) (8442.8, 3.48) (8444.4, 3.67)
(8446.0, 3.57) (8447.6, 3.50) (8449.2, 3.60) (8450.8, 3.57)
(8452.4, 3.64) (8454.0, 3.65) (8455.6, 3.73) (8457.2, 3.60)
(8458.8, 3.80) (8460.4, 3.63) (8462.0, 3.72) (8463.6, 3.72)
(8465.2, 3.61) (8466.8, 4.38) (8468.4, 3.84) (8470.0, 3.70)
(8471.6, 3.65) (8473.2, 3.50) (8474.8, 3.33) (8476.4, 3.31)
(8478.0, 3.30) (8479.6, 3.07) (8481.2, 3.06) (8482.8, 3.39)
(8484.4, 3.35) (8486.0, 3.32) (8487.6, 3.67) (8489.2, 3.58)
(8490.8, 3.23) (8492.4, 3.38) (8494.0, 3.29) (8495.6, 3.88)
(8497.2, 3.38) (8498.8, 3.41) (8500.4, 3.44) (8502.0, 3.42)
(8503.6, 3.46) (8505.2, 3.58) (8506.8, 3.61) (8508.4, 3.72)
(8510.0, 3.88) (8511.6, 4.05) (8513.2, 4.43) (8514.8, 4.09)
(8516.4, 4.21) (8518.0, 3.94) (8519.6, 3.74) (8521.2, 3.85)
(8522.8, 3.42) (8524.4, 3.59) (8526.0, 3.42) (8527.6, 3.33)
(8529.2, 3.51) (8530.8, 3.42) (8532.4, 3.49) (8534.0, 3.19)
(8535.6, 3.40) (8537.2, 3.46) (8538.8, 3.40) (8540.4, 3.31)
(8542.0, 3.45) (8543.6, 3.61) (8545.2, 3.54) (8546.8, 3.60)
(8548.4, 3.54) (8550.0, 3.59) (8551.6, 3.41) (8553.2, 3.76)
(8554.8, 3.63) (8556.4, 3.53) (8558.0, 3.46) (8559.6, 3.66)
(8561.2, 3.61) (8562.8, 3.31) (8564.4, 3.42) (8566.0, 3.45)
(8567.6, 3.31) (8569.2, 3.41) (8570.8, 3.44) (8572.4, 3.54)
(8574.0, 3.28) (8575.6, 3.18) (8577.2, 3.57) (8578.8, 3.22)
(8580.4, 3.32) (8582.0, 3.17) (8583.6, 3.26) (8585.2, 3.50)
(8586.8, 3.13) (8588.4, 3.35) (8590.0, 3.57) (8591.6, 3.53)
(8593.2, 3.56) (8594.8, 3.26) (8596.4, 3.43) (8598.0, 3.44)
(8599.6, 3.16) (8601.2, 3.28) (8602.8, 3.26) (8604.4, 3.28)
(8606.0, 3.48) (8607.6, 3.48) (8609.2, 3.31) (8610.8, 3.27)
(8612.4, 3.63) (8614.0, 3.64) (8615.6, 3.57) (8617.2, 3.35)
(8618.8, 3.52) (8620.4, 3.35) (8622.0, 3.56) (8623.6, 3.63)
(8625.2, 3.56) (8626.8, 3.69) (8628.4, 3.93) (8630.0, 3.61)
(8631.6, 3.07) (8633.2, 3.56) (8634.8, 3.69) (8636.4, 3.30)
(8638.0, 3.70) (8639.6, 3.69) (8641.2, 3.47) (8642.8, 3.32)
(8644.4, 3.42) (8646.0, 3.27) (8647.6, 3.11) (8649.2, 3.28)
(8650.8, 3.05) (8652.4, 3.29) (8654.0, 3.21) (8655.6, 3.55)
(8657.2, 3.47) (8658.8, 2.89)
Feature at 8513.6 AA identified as [N II] 6583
